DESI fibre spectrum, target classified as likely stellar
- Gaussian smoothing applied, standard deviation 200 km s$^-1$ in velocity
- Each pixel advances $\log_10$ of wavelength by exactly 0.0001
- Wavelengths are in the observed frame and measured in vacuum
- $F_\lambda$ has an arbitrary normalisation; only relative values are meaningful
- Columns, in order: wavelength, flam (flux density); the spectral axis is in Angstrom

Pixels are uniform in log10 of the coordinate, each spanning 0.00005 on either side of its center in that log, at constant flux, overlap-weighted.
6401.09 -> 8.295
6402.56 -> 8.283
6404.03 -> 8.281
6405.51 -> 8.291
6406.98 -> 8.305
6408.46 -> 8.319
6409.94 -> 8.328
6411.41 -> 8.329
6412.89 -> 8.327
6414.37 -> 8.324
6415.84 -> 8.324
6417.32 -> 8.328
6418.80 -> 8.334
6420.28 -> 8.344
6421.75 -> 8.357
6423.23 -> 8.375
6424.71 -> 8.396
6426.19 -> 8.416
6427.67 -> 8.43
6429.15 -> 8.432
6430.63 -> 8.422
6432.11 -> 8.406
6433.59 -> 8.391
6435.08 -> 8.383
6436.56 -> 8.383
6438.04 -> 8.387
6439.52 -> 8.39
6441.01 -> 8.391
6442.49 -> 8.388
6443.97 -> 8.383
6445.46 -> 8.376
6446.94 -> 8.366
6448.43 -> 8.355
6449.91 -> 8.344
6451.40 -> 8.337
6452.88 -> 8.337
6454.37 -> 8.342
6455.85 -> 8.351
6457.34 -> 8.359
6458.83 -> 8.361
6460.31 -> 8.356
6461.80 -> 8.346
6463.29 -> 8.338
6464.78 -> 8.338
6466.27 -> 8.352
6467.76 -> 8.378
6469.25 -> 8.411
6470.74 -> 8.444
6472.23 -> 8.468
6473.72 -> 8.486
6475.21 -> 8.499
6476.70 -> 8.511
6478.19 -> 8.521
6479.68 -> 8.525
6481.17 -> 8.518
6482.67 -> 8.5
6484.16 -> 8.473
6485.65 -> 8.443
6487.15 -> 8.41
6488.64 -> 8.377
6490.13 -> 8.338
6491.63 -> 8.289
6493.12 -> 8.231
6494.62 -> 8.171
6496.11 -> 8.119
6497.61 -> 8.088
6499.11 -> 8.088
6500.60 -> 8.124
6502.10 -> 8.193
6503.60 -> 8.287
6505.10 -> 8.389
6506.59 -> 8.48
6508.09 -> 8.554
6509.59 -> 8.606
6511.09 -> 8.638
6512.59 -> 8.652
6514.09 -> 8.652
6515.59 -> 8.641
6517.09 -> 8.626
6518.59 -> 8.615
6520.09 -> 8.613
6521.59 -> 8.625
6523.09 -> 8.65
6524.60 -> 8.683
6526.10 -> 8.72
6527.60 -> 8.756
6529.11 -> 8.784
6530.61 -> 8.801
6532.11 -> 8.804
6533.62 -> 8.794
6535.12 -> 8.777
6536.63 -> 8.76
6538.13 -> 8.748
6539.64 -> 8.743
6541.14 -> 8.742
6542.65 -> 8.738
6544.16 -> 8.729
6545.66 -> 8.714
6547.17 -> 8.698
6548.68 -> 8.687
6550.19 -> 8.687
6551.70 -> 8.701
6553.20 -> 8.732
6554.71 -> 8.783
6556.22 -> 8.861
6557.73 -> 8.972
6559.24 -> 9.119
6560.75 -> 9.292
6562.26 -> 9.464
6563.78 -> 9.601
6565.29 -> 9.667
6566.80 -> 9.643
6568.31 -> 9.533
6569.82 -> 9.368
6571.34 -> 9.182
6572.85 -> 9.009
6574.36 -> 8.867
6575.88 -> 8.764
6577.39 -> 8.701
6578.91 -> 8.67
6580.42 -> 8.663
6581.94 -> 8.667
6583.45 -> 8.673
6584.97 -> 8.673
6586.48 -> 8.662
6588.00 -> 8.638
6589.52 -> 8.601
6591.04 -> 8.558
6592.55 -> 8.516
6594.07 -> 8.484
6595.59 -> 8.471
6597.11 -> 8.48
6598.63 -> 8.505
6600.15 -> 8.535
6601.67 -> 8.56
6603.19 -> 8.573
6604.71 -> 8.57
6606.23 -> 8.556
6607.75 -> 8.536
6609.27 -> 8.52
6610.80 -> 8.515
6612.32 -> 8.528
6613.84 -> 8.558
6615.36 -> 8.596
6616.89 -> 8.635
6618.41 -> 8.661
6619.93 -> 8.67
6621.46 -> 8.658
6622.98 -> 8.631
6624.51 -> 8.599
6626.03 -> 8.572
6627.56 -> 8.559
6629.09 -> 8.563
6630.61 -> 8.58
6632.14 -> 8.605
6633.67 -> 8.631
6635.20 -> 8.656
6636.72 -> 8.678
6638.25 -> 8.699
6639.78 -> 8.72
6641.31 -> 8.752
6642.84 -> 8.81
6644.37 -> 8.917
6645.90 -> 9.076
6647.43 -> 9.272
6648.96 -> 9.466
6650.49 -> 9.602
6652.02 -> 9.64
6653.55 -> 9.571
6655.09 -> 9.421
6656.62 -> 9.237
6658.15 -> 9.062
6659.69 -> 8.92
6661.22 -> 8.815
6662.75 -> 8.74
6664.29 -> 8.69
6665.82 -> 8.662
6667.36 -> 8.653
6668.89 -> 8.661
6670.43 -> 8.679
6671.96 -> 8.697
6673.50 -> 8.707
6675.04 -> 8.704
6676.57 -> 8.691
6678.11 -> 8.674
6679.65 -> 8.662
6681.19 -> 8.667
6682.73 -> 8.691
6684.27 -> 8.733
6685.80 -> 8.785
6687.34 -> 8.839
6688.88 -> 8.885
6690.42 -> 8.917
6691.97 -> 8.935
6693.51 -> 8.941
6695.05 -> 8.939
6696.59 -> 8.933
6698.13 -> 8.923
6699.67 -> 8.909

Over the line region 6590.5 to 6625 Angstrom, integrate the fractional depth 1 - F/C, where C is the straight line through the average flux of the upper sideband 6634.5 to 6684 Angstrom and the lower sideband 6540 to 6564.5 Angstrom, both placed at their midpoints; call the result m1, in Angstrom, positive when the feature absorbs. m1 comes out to 1.32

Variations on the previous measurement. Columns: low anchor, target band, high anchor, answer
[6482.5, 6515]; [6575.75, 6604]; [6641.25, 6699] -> 0.2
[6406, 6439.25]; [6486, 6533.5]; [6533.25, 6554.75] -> 0.8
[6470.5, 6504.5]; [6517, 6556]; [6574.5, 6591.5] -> -1.0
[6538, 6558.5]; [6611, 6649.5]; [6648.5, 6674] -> 1.0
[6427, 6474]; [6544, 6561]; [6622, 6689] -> -0.4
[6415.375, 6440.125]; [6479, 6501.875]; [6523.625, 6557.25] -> 0.7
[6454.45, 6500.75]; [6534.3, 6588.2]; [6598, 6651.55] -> -2.2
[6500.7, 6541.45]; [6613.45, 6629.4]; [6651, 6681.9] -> 0.4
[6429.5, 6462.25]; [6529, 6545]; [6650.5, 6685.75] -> -0.3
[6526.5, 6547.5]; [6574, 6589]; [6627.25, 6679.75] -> 0.2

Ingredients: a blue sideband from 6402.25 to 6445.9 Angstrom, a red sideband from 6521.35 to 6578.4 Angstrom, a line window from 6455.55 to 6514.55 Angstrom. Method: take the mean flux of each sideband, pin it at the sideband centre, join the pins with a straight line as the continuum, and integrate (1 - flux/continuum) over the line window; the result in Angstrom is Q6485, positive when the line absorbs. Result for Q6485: 1.6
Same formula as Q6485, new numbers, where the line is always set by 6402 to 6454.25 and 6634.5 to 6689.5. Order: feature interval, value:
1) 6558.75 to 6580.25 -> -1.26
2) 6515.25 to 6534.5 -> -0.28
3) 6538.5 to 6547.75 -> -0.11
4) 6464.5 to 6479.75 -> 0.02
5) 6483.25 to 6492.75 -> 0.12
